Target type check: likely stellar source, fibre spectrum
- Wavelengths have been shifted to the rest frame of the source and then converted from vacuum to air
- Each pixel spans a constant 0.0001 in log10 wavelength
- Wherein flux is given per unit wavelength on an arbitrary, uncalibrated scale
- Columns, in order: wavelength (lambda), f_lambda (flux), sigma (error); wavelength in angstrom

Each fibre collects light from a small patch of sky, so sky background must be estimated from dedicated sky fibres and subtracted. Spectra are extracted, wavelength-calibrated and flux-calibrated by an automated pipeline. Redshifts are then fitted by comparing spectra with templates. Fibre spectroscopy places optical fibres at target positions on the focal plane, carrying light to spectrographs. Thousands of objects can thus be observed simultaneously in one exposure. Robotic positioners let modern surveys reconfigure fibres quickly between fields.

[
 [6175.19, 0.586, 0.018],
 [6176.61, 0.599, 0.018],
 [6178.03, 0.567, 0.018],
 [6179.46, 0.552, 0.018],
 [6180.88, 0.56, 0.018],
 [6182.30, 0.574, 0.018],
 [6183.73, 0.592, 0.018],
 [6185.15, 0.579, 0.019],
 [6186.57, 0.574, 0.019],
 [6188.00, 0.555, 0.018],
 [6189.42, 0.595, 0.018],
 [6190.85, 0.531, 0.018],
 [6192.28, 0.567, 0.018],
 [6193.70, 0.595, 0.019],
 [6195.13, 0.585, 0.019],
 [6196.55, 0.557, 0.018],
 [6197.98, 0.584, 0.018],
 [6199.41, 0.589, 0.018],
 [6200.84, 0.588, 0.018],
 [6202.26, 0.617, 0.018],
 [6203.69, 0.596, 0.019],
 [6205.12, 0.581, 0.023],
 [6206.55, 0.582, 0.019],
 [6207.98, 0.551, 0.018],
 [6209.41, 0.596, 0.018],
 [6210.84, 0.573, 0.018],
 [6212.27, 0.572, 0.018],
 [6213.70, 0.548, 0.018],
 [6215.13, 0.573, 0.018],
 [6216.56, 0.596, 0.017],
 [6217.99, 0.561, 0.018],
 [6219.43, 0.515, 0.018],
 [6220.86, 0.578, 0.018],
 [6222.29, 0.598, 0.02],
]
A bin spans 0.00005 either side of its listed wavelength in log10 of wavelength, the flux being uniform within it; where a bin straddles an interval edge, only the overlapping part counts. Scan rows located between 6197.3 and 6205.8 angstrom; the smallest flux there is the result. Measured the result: 0.581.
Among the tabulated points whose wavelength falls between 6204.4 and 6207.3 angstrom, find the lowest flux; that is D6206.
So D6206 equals 0.581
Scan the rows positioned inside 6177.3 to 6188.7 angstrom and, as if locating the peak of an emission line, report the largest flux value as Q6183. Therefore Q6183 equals 0.592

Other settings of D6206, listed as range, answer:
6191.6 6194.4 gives 0.567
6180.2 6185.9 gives 0.56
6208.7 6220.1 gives 0.515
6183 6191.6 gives 0.531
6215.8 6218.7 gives 0.561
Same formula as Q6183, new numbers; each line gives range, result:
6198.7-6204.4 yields 0.617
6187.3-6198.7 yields 0.595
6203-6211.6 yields 0.596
